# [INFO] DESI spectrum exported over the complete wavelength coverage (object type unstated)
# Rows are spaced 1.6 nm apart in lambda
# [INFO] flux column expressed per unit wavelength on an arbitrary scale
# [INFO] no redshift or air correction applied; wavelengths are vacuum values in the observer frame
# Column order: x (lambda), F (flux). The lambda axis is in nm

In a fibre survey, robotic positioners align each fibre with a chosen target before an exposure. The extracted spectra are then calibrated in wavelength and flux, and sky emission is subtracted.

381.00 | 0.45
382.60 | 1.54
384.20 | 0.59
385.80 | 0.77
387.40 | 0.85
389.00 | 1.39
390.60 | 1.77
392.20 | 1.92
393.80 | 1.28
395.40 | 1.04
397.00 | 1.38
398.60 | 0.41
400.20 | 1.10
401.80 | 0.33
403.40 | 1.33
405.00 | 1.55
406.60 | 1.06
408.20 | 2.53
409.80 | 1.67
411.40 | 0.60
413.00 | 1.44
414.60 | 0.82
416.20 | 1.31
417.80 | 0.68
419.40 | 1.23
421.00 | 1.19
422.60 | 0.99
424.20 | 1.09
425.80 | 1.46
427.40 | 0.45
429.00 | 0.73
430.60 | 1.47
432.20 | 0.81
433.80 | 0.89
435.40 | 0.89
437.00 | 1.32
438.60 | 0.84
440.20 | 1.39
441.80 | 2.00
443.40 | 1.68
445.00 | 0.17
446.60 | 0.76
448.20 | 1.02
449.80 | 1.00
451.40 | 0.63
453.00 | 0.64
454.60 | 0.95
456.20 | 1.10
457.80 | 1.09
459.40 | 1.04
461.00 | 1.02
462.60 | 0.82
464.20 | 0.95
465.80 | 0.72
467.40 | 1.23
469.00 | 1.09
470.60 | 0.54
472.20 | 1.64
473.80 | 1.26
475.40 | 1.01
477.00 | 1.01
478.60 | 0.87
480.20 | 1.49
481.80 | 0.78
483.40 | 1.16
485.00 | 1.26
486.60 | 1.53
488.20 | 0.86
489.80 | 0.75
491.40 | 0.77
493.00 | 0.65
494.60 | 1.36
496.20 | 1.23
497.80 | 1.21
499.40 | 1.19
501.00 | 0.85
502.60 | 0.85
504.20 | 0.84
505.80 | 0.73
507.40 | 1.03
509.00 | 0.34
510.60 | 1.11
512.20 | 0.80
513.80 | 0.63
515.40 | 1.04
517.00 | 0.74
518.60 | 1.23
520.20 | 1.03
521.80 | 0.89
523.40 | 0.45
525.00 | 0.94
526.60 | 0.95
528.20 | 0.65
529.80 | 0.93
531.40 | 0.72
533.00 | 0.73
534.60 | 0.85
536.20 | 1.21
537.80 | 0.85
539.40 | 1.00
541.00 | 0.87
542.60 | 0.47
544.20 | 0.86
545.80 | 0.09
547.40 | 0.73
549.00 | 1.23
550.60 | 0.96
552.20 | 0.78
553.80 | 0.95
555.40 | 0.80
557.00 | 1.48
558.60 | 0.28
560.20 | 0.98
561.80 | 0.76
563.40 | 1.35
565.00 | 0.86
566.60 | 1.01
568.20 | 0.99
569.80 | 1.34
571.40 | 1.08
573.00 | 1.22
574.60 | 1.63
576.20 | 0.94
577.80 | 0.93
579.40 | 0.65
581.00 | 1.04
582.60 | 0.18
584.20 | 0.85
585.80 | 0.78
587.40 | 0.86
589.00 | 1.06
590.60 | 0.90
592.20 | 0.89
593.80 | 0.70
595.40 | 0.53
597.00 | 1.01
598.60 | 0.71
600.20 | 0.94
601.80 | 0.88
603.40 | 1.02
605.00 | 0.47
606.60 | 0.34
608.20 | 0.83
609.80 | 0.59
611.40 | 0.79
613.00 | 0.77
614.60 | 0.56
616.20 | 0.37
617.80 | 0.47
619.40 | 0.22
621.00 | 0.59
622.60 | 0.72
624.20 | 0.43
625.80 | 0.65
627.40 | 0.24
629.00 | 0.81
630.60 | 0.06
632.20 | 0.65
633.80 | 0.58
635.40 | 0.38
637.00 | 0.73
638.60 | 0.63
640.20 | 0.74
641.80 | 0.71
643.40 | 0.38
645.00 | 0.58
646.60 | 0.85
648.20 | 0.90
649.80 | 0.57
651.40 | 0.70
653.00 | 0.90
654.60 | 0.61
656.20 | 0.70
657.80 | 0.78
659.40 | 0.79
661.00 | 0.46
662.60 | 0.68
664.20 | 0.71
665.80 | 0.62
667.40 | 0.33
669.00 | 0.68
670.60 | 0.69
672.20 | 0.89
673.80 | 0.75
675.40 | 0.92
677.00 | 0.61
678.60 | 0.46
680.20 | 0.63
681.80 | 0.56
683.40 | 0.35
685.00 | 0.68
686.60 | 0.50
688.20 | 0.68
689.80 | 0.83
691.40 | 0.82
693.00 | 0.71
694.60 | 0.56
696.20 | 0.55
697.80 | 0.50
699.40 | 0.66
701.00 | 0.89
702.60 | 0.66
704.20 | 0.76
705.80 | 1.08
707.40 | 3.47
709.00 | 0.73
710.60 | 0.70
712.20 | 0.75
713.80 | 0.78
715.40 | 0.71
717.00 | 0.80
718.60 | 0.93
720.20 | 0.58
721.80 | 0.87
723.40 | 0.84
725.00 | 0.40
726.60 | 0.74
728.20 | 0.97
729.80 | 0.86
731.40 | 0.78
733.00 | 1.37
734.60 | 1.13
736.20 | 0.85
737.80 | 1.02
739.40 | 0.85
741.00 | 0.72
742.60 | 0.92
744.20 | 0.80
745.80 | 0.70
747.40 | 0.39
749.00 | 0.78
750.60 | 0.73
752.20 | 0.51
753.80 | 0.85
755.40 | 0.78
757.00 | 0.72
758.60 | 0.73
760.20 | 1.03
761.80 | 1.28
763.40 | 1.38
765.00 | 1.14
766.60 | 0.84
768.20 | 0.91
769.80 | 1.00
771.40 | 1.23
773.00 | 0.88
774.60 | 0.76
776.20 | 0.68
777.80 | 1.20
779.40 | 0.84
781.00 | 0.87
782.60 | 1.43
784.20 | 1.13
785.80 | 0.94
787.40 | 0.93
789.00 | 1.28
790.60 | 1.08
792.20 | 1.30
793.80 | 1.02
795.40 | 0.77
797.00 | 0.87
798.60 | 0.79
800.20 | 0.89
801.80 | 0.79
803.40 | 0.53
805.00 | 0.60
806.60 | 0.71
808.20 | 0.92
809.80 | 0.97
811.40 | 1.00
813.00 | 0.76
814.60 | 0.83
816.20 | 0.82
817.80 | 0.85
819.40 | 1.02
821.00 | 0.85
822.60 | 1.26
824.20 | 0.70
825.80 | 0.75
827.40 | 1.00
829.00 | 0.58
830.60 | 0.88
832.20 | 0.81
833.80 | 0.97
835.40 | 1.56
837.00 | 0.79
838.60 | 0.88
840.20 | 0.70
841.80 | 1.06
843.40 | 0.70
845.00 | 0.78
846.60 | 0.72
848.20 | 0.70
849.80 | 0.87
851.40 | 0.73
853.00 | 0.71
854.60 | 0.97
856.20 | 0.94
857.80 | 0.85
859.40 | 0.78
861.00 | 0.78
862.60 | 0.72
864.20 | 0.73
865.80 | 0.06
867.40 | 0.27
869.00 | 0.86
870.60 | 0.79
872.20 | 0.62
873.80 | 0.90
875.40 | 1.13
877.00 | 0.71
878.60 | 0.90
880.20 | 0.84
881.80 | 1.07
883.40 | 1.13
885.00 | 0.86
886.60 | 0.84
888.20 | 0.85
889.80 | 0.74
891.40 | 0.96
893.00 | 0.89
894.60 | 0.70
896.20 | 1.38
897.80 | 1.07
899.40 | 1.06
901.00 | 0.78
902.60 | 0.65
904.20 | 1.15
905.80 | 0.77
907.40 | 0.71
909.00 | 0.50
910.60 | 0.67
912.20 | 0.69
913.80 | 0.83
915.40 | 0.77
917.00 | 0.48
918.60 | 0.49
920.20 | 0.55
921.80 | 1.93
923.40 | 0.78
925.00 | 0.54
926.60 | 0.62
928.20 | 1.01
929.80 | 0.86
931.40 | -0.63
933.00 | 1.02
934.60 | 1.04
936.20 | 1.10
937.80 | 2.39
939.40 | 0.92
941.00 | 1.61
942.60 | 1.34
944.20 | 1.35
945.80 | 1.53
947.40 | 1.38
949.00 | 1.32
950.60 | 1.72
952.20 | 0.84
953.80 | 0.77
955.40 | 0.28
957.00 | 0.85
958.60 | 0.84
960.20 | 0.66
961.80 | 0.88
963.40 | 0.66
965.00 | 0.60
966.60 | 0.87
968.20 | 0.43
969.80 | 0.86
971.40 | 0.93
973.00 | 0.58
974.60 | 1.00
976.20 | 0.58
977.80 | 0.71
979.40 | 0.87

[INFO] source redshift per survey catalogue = 0.90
